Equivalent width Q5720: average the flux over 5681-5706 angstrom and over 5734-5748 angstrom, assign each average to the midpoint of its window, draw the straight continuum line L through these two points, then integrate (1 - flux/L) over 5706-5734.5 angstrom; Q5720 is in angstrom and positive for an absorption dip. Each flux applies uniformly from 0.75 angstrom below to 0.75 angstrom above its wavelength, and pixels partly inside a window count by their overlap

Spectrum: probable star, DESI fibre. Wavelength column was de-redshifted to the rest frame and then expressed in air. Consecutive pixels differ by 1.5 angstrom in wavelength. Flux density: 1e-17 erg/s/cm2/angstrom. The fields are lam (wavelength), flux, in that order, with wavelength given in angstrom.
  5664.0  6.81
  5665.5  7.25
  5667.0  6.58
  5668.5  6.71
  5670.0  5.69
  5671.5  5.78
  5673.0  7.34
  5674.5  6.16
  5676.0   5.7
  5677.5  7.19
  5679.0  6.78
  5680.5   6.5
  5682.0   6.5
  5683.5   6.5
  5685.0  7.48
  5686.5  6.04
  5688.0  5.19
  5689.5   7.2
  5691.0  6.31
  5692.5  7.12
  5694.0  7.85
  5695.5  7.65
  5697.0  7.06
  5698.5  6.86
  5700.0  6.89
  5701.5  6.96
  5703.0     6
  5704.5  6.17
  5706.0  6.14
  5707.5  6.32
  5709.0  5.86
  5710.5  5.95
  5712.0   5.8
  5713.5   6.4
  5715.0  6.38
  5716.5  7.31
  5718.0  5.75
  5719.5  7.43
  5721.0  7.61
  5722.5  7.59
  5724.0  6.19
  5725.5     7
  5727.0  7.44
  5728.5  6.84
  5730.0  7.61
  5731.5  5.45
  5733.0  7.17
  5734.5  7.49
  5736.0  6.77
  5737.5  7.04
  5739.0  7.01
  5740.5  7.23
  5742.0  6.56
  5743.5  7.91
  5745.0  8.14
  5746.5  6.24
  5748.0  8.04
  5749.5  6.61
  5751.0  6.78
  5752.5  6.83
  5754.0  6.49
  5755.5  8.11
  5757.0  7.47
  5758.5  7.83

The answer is 1.3 angstrom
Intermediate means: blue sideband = 6.72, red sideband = 7.2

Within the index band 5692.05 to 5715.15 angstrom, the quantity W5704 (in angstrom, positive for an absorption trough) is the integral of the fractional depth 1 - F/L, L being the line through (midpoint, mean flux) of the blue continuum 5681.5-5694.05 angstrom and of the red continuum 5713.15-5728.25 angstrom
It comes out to 0.6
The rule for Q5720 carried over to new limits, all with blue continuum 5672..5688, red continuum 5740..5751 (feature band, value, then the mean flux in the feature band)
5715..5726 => 0.0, 6.94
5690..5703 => -0.6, 7.03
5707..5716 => 0.9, 6.15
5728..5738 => 0.3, 6.91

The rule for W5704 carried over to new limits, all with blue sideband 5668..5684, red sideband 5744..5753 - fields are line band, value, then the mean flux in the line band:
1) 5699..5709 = 0.5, 6.38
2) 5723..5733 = 0.2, 6.81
